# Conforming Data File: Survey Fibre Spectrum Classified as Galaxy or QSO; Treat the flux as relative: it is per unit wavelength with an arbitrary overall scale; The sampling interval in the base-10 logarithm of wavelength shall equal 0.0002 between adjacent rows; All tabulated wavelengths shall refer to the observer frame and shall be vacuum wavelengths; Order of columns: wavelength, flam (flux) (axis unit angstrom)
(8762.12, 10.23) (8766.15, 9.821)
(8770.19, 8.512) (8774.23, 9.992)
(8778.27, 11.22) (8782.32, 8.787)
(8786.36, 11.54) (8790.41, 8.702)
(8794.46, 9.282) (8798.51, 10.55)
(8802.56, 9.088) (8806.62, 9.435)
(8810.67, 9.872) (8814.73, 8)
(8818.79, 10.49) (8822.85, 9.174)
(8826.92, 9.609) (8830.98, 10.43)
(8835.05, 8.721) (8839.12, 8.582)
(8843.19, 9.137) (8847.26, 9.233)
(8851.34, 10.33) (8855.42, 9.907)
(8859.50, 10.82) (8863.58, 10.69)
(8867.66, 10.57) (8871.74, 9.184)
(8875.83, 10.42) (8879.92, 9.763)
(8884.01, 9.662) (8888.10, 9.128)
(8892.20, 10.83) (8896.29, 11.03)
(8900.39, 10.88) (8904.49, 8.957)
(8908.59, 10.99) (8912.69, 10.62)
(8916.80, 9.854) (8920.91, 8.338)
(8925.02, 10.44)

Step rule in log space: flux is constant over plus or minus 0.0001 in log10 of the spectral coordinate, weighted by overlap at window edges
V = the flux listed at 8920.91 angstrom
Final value 8.338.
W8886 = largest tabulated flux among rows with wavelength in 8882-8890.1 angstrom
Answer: 9.662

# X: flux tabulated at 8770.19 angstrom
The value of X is 8.512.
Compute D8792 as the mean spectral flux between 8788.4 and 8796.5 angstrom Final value 9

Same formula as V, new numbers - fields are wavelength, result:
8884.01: 9.662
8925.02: 10.44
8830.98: 10.43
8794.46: 9.282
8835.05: 8.721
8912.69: 10.62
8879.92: 9.763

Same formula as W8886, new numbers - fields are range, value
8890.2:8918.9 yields 11.03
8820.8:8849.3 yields 10.43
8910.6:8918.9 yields 10.62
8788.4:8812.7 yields 10.55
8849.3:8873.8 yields 10.82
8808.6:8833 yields 10.49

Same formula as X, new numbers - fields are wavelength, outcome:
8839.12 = 8.582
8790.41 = 8.702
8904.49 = 8.957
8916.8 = 9.854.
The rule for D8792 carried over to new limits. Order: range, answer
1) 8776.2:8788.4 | 10.5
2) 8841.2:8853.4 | 9.57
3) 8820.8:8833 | 9.74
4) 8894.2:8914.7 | 10.5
